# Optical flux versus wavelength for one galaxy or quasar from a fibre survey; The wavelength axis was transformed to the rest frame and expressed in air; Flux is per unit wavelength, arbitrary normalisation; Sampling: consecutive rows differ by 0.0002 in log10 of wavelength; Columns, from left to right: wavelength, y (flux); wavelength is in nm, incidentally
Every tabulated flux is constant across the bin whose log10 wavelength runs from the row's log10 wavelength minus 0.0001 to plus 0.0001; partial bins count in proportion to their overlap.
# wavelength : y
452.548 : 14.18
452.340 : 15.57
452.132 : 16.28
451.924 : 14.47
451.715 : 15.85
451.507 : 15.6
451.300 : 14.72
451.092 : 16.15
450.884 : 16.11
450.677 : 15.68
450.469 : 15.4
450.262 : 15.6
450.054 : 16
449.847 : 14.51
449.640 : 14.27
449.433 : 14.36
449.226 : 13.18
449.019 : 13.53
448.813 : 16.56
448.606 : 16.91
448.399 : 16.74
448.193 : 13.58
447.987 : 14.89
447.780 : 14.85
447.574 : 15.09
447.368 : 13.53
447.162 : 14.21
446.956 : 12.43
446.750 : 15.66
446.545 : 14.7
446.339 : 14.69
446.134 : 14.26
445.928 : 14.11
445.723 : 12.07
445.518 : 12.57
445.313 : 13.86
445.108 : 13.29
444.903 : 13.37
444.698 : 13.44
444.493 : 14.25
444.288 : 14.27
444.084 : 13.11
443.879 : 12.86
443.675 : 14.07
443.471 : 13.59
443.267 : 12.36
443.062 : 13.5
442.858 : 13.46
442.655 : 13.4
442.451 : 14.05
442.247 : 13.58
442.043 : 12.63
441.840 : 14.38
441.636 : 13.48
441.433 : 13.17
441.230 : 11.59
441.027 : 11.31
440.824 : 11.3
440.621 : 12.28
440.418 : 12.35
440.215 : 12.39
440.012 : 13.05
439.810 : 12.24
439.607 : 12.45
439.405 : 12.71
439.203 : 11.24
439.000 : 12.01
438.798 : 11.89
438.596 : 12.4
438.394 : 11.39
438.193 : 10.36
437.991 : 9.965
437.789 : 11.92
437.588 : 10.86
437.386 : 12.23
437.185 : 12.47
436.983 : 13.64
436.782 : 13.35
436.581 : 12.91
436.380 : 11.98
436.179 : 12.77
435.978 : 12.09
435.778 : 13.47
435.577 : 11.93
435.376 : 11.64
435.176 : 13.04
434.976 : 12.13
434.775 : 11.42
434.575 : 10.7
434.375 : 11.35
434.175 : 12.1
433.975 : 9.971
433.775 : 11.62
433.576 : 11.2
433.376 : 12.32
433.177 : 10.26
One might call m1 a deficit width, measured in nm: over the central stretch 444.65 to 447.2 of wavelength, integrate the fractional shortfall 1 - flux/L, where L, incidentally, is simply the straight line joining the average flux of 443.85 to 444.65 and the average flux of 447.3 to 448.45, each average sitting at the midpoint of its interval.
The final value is 0.077 nm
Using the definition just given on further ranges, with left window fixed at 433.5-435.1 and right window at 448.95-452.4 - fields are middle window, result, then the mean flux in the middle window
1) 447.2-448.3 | 0.01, 14.4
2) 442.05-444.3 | 0.00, 13.4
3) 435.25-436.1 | -0.05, 12.3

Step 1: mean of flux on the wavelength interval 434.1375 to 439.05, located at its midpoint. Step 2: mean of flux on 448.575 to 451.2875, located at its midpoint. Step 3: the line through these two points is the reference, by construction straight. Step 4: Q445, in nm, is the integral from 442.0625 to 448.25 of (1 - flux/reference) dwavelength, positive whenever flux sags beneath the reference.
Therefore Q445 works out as 0.13 nm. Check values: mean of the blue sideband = 12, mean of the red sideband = 15.2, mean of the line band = 13.8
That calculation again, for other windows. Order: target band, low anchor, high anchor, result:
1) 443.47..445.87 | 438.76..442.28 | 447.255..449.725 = 0.04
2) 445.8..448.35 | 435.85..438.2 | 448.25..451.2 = 0.05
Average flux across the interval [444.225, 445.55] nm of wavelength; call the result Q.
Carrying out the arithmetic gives 13.6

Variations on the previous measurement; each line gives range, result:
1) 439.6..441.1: 12.2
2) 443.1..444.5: 13.4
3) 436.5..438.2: 12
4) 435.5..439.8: 12.1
